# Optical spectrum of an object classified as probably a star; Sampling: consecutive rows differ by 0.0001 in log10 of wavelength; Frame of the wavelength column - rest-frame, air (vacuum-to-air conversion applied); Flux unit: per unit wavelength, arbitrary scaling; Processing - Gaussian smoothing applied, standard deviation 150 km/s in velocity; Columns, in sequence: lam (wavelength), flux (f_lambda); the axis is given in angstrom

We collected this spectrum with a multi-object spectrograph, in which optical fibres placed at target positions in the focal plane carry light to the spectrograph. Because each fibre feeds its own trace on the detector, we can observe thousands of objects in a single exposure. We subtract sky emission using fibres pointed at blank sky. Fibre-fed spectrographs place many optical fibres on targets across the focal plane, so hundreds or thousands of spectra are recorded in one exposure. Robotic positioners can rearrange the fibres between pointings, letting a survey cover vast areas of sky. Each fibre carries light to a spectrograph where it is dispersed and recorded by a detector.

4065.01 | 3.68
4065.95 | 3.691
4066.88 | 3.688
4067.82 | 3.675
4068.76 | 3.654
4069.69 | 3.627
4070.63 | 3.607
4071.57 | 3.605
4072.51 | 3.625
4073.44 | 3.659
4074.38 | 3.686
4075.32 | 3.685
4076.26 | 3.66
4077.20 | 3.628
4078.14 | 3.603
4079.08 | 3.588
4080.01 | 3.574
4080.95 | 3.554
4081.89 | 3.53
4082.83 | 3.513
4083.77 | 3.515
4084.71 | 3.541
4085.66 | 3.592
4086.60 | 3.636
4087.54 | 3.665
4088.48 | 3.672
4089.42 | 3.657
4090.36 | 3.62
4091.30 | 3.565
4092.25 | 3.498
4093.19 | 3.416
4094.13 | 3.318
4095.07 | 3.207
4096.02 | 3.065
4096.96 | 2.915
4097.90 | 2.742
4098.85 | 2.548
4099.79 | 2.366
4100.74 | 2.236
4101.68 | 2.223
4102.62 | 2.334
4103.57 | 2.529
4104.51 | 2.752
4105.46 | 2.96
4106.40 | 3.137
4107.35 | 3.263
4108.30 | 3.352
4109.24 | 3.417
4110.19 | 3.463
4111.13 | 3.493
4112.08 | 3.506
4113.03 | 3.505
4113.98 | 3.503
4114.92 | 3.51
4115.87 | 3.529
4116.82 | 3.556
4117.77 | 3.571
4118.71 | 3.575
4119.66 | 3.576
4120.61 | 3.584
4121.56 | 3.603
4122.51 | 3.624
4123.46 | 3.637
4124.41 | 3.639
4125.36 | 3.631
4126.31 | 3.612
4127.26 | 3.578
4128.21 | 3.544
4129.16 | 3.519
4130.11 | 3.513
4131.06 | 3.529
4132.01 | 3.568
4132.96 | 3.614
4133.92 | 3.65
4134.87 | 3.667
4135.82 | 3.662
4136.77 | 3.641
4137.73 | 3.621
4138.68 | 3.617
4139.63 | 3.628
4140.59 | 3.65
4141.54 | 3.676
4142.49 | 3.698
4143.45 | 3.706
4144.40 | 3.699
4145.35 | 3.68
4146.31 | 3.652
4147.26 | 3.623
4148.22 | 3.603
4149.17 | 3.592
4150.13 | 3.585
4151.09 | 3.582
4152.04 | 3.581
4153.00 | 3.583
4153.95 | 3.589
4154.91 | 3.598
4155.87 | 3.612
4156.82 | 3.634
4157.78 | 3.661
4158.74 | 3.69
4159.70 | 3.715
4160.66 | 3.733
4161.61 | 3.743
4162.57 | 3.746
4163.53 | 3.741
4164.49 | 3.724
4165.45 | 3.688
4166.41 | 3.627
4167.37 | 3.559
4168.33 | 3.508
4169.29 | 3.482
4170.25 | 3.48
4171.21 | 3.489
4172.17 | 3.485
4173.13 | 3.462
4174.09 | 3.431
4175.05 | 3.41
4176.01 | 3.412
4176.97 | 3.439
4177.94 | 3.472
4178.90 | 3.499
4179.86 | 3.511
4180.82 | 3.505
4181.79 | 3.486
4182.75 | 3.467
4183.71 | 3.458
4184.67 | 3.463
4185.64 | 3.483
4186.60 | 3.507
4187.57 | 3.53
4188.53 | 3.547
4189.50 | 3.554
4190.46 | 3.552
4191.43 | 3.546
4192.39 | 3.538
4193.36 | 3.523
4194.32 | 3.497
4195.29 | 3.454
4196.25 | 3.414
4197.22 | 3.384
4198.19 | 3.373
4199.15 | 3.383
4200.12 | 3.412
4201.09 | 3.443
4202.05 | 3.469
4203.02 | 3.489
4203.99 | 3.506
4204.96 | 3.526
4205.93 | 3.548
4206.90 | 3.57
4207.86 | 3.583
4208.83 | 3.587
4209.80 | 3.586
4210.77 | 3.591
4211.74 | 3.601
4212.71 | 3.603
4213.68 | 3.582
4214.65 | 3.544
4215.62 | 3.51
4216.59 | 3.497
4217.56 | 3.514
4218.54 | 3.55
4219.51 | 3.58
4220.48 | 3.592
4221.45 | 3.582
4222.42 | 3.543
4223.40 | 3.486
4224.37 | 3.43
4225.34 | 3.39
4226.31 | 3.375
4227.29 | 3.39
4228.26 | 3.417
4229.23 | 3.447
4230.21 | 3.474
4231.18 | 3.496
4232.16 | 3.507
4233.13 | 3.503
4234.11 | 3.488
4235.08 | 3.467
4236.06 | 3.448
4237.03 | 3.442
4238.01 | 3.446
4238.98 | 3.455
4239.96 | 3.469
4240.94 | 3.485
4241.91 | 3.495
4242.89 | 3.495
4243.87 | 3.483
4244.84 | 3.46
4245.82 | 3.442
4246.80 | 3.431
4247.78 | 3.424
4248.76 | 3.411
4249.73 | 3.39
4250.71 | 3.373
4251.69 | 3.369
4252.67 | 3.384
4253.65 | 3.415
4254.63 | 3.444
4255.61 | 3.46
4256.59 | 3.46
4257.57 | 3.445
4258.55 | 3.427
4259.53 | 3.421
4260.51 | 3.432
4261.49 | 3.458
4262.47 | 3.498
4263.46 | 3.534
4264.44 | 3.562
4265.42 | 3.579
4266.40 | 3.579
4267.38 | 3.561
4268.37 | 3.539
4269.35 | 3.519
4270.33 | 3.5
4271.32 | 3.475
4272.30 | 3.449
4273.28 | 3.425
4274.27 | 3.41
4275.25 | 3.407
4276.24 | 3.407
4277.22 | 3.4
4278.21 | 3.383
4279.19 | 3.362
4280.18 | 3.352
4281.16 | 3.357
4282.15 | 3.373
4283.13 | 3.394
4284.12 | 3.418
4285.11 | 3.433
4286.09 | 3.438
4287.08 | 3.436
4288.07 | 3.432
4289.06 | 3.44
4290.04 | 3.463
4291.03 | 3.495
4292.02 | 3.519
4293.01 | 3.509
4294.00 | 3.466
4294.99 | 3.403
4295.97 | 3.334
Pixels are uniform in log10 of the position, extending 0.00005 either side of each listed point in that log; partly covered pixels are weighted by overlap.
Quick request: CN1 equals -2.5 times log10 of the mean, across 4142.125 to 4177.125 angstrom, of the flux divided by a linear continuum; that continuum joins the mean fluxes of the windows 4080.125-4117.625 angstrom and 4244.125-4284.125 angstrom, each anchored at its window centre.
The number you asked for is -0.09 mag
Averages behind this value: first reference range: 3.25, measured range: 3.6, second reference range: 3.44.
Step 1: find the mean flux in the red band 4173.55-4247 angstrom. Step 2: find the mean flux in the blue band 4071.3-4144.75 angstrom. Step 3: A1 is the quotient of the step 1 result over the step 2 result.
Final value 1.0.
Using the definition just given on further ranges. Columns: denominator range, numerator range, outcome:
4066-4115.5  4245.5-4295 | 1.03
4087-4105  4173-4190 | 1.15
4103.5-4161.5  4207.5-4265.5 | 0.98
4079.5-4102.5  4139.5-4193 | 1.10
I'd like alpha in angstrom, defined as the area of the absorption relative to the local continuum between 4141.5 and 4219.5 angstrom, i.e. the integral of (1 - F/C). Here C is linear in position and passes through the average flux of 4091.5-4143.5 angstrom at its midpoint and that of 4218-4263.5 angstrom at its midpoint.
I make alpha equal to -3.33 angstrom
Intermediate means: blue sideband 3.35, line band 3.55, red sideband 3.46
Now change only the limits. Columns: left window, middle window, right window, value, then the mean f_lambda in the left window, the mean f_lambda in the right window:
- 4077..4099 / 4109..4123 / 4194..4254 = -0.4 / 3.43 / 3.48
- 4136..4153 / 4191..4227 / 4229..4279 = 0.2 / 3.64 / 3.46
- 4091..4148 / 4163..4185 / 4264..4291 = -0.7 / 3.38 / 3.45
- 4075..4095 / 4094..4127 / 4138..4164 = 3.5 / 3.57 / 3.65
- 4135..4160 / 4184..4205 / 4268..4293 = 0.5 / 3.64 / 3.43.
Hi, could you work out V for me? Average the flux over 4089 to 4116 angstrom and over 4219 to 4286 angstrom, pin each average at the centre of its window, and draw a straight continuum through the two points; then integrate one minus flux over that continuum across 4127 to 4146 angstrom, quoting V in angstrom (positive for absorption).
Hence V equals -2.55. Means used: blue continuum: 3.12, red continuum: 3.46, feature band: 3.62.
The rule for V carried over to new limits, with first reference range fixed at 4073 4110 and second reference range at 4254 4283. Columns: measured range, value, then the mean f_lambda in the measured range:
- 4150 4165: -1.4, 3.66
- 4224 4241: -0.2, 3.45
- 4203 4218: -0.7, 3.55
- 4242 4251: 0.0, 3.44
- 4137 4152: -1.4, 3.64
